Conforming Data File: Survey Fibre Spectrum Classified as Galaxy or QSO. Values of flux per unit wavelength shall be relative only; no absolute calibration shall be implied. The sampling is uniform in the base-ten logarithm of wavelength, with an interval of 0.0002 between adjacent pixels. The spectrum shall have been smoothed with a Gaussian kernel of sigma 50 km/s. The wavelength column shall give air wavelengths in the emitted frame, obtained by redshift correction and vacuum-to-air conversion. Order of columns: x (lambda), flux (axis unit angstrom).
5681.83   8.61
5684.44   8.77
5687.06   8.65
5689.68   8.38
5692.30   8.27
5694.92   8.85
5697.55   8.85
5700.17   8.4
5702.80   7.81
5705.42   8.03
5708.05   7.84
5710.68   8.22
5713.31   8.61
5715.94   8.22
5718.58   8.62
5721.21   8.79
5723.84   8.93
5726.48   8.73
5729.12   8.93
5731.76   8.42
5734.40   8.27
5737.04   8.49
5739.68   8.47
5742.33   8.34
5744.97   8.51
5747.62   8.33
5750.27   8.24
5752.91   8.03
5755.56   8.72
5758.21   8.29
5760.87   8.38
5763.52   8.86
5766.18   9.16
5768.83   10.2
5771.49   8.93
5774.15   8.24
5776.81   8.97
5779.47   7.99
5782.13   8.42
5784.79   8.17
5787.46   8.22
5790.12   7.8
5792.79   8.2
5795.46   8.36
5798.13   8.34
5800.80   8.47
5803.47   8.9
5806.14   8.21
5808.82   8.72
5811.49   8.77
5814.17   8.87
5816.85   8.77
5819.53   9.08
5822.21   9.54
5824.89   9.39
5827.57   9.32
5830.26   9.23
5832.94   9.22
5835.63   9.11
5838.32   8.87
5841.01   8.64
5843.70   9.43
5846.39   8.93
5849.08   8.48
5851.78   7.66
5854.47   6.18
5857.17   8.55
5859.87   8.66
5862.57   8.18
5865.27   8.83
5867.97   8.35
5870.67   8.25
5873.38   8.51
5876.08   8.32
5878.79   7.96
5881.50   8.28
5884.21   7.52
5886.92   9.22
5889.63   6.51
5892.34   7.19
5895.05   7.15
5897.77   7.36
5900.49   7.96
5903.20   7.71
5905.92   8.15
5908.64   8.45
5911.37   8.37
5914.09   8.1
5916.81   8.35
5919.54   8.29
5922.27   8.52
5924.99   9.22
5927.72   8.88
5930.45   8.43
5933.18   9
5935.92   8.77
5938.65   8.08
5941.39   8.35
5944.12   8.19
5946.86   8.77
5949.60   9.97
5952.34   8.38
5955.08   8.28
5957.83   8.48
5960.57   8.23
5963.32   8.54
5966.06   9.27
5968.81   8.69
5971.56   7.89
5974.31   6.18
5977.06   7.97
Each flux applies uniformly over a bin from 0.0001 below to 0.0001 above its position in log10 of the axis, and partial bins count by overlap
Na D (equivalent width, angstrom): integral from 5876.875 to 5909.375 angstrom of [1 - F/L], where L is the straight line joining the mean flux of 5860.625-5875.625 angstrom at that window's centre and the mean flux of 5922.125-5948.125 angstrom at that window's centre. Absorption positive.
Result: 2.7 angstrom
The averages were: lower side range 8.43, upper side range 8.63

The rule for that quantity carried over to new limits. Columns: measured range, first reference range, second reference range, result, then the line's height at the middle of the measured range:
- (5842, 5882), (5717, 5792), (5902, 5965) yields 1.0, 8.52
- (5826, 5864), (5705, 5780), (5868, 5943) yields -1.3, 8.32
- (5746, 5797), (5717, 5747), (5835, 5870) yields 0.2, 8.53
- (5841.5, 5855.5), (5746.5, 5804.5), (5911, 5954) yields 0.6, 8.56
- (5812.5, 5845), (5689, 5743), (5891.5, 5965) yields -2.8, 8.4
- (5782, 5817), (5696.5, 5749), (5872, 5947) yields -0.4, 8.34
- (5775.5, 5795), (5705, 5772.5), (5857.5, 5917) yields 0.4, 8.41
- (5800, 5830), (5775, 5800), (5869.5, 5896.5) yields -2.8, 8.17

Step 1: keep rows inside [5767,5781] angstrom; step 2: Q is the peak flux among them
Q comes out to 10.2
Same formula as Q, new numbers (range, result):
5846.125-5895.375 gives 9.22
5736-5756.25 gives 8.72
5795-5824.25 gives 9.54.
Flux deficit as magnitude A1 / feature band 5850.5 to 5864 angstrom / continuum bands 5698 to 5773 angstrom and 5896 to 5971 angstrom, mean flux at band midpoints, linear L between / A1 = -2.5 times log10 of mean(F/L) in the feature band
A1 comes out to 0.084 mag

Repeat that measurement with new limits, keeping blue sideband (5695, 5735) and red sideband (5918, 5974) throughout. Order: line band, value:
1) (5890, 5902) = 0.163 mag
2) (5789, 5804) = 0.023 mag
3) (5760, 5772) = -0.082 mag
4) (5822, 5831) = -0.103 mag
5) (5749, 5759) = 0.019 mag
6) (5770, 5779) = -0.023 mag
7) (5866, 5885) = 0.042 mag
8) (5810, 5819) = -0.040 mag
